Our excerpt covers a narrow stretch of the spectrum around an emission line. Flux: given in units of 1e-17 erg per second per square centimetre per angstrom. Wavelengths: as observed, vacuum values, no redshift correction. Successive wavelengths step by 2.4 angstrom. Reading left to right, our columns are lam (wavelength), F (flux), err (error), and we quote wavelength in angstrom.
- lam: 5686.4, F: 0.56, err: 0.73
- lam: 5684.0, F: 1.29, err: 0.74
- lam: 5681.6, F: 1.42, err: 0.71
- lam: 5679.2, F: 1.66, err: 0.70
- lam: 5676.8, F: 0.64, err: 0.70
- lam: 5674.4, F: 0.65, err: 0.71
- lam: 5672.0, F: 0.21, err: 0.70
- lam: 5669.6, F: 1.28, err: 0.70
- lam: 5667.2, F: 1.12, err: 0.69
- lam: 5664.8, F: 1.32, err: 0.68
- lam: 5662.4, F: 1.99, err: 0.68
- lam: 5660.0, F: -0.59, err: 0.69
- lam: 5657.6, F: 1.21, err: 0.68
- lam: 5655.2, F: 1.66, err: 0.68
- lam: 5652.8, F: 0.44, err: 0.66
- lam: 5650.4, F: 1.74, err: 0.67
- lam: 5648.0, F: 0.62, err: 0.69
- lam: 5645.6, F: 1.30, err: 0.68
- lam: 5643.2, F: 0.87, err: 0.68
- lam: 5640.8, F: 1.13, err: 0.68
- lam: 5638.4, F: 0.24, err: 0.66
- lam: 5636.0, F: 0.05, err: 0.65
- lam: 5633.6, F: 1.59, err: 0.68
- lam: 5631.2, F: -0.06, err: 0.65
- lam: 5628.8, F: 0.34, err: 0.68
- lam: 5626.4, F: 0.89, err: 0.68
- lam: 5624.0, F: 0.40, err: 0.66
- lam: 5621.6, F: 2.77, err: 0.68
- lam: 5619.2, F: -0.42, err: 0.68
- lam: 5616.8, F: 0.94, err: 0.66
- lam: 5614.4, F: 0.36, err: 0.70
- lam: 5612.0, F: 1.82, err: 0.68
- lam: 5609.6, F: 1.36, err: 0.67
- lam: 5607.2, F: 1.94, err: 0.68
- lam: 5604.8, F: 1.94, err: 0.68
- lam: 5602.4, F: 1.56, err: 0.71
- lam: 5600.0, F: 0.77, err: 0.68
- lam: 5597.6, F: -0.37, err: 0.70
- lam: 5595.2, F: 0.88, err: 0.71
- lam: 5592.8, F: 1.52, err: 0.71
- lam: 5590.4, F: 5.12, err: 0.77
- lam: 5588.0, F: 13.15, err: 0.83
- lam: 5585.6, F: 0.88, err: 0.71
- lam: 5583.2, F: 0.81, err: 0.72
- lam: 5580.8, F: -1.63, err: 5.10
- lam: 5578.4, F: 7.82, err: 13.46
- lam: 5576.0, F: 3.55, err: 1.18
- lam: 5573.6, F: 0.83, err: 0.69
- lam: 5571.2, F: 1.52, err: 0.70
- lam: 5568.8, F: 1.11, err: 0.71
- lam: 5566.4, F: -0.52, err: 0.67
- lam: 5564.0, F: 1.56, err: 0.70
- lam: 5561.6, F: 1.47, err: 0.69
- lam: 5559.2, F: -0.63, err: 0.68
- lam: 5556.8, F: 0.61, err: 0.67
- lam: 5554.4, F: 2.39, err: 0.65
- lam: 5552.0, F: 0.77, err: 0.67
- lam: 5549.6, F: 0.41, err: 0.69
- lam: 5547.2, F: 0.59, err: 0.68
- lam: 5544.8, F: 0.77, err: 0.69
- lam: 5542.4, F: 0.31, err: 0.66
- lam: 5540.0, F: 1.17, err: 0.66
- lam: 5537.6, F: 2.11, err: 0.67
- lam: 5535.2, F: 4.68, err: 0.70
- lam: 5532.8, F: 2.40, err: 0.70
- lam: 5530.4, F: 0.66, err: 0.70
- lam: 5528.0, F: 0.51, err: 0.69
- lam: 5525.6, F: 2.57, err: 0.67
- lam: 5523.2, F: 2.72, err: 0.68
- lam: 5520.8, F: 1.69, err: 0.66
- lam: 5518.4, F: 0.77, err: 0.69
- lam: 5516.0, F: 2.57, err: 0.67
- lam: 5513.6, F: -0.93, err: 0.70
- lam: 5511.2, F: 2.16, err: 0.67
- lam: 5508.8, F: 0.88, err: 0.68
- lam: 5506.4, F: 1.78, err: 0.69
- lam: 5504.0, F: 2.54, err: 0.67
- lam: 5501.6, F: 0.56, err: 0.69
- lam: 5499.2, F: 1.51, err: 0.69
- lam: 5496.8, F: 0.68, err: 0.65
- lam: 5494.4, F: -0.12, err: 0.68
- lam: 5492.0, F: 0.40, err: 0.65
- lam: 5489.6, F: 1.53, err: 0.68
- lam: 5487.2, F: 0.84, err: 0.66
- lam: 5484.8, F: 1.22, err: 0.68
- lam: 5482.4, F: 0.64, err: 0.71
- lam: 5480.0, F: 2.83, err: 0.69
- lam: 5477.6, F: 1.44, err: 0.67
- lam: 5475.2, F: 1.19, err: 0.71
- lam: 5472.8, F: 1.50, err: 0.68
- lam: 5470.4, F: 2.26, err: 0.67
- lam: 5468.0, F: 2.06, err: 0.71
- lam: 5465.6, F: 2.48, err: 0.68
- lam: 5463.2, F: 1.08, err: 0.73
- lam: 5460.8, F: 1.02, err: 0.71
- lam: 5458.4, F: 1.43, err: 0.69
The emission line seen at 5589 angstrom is [O III] 5007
